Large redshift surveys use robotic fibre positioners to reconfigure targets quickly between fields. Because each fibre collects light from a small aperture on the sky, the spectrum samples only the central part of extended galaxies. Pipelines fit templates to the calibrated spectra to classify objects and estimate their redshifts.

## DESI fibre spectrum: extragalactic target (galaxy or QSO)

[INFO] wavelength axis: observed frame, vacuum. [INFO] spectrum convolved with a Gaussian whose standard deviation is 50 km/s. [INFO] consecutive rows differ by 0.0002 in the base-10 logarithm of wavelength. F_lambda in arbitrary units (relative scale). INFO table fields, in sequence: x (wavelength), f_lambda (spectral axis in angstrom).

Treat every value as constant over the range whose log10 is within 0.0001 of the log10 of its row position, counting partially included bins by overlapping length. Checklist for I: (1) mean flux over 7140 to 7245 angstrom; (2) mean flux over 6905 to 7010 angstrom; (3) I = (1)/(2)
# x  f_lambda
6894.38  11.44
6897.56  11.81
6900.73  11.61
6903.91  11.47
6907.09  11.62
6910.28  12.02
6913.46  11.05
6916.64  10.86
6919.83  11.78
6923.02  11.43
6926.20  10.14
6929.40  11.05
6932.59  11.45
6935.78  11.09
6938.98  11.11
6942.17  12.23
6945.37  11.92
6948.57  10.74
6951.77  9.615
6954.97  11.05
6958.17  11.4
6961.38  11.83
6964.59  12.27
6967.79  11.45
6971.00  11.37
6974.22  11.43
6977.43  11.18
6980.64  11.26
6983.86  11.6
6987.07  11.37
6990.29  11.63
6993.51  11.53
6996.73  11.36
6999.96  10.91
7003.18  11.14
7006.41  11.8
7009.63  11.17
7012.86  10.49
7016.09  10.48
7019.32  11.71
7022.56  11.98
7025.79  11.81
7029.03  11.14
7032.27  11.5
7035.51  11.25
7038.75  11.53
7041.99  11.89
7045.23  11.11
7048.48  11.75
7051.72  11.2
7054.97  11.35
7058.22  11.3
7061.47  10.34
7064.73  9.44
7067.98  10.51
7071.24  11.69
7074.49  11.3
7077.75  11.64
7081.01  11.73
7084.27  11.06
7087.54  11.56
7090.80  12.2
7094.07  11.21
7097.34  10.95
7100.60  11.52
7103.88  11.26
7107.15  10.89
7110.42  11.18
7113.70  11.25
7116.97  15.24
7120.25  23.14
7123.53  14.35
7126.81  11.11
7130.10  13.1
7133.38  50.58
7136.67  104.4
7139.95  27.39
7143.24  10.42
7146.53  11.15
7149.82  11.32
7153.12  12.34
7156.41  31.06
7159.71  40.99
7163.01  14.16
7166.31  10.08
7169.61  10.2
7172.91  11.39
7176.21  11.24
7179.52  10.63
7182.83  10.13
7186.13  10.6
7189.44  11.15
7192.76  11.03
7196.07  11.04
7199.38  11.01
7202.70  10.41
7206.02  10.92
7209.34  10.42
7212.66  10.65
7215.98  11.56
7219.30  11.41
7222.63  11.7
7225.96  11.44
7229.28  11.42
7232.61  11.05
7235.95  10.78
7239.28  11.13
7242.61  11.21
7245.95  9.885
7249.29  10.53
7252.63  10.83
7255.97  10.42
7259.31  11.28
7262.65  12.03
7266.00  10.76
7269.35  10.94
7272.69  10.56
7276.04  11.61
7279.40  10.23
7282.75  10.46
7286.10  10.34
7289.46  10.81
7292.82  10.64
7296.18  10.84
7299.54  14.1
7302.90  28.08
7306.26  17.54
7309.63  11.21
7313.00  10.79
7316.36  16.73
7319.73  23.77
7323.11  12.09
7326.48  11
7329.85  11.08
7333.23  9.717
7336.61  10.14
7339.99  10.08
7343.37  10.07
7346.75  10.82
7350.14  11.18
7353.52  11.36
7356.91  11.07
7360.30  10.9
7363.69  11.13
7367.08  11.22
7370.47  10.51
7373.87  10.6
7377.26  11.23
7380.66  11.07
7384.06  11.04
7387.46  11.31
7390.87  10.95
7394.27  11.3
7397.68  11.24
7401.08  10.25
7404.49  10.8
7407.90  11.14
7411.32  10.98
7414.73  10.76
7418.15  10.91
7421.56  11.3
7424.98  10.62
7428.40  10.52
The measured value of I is 1.14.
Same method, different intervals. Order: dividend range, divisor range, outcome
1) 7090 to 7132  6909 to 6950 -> 1.16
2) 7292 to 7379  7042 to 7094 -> 1.12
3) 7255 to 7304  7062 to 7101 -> 1.08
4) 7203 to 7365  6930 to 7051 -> 1.04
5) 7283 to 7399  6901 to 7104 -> 1.08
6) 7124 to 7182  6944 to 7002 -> 2.00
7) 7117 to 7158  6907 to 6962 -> 2.34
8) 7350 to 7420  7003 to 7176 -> 0.71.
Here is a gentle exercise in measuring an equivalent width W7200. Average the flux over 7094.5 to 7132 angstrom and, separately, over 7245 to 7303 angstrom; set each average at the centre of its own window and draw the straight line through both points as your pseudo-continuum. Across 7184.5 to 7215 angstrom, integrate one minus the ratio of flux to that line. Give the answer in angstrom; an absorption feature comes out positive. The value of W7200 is 3.73 angstrom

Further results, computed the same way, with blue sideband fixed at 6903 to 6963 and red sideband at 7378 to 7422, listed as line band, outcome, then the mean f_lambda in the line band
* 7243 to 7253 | 0.56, 10.5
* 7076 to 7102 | -0.73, 11.5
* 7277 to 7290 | 0.67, 10.5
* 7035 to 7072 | 0.30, 11.1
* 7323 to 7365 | 1.00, 10.8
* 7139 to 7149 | -3.59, 15.1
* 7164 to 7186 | 0.80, 10.7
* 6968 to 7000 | -0.47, 11.4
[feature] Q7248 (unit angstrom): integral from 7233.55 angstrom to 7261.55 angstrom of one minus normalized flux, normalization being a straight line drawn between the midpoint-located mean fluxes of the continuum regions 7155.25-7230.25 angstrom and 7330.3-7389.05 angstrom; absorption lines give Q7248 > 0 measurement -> 3.6 angstrom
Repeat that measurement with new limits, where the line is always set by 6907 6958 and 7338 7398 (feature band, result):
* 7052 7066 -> 0.5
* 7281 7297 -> 0.6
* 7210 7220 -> -0.1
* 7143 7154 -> -0.3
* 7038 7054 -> -0.5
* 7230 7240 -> 0.0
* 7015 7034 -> -0.6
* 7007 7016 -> 0.2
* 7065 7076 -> 0.2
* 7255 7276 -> -0.1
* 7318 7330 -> -4.3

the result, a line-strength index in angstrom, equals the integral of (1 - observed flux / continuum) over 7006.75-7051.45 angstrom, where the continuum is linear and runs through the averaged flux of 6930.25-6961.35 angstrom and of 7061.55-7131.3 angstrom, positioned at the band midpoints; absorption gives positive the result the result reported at 1.4 angstrom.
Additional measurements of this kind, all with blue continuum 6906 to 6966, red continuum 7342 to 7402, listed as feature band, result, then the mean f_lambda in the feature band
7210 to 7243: -0.4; 11.2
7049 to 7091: 0.1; 11.2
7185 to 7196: 0.1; 11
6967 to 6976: -0.1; 11.4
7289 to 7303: -3.5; 13.8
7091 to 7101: -0.1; 11.3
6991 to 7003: 0.0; 11.3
